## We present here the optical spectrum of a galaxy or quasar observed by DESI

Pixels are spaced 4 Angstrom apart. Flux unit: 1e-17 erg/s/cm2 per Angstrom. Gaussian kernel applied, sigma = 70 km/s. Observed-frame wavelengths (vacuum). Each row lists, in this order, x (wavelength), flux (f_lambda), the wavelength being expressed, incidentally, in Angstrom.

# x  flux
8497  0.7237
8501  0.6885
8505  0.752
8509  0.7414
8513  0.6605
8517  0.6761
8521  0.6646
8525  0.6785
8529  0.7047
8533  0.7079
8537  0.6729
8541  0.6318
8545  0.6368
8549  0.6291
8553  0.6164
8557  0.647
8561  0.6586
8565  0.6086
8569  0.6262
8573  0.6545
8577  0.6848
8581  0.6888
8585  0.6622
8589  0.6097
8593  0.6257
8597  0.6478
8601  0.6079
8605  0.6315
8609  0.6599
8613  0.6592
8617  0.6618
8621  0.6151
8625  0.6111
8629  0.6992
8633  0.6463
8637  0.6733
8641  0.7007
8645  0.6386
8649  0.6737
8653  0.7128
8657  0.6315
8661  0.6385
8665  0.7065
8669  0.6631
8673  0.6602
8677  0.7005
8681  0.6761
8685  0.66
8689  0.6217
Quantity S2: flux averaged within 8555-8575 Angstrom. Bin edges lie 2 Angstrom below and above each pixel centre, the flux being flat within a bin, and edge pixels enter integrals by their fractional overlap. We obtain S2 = 0.639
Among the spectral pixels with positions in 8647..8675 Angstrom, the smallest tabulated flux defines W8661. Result 0.6315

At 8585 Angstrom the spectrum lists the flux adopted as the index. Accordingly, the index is 0.6622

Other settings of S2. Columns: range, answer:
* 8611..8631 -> 0.649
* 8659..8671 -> 0.669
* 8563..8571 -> 0.617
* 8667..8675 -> 0.662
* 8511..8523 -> 0.667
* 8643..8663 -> 0.659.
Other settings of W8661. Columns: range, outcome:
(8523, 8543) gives 0.6318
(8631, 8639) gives 0.6463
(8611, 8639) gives 0.6111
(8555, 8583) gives 0.6086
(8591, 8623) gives 0.6079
